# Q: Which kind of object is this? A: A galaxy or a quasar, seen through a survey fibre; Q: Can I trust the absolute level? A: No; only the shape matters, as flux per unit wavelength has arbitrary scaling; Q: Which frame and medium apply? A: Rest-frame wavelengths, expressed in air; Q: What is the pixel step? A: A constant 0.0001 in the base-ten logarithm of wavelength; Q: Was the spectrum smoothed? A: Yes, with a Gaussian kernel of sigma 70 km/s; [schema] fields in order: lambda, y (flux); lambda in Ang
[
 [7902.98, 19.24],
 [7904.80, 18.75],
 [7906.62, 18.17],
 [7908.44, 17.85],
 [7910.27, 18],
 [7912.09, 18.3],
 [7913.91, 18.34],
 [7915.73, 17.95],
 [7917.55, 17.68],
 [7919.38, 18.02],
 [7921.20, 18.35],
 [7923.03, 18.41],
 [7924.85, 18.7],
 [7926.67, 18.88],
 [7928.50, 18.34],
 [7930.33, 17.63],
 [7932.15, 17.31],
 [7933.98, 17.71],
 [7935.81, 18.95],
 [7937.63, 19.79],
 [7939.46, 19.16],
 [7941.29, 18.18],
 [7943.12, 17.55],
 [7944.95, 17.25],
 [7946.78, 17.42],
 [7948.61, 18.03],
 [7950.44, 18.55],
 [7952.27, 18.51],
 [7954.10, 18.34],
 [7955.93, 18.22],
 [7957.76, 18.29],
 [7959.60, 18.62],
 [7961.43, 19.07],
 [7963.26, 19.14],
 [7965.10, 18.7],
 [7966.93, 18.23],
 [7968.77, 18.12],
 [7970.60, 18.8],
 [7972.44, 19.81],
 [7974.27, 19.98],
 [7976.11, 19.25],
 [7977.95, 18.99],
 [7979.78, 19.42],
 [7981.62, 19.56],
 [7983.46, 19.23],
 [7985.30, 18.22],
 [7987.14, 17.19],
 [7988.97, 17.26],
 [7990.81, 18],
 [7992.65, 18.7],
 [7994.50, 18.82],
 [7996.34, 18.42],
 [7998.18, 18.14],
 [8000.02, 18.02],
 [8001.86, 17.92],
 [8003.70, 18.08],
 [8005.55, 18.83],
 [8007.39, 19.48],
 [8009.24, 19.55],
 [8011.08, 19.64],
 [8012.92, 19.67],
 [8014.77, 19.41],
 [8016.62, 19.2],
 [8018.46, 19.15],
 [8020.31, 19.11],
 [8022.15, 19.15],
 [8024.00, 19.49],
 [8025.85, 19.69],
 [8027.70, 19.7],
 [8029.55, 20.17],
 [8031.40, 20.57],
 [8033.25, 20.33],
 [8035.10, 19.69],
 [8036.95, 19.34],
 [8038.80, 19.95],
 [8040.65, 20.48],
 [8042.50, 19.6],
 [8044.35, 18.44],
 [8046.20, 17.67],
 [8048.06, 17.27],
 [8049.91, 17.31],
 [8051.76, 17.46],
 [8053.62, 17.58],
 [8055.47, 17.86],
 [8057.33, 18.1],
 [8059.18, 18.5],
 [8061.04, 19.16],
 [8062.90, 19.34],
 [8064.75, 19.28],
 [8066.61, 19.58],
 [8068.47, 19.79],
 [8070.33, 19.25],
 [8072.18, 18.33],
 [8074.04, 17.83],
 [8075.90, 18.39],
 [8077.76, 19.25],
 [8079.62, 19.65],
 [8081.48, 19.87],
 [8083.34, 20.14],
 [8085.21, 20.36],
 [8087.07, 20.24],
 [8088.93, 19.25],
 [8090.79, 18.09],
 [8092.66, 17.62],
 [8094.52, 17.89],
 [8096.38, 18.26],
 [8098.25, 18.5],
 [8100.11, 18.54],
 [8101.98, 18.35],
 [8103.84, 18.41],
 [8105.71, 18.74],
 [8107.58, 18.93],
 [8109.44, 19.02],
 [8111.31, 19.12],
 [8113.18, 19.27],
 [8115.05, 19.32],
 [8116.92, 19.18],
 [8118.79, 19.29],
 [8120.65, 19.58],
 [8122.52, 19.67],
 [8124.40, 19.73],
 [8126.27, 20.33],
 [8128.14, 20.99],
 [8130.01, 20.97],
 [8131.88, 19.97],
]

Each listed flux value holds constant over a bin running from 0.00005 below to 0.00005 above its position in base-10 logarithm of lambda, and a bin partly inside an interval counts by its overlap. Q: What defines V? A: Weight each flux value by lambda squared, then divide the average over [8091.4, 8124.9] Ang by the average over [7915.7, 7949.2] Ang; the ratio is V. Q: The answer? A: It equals 1.08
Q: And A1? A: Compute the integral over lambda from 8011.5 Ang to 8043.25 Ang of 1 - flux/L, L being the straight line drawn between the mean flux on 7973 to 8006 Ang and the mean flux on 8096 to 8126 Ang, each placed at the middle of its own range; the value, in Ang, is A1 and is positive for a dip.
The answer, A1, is -1.7 Ang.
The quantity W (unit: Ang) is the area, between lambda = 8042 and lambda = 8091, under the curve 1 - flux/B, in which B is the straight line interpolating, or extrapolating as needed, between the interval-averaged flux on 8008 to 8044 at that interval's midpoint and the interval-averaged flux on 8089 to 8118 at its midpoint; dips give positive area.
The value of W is 0.8 Ang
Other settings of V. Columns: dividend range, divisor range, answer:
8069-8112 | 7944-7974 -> 1.06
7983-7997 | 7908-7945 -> 1.01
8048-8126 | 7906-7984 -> 1.06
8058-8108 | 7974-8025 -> 1.03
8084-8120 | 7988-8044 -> 1.01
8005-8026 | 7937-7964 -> 1.07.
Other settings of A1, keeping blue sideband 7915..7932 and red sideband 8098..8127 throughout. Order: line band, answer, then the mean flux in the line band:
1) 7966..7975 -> -0.27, 19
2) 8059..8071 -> -0.27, 19.3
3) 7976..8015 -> -0.32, 18.7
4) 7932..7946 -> -0.02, 18.3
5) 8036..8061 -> 0.47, 18.5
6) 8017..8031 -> -0.63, 19.5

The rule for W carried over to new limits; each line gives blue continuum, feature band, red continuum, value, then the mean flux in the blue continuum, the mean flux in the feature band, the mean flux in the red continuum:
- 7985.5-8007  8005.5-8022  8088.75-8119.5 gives -1.00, 18.2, 19.4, 18.7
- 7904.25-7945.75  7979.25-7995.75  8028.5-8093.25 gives 0.11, 18.2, 18.5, 19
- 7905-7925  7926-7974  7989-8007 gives -0.55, 18.2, 18.4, 18.3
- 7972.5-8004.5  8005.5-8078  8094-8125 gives -1.28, 18.6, 19.1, 18.9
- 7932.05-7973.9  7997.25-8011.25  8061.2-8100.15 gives 0.03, 18.5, 18.7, 19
